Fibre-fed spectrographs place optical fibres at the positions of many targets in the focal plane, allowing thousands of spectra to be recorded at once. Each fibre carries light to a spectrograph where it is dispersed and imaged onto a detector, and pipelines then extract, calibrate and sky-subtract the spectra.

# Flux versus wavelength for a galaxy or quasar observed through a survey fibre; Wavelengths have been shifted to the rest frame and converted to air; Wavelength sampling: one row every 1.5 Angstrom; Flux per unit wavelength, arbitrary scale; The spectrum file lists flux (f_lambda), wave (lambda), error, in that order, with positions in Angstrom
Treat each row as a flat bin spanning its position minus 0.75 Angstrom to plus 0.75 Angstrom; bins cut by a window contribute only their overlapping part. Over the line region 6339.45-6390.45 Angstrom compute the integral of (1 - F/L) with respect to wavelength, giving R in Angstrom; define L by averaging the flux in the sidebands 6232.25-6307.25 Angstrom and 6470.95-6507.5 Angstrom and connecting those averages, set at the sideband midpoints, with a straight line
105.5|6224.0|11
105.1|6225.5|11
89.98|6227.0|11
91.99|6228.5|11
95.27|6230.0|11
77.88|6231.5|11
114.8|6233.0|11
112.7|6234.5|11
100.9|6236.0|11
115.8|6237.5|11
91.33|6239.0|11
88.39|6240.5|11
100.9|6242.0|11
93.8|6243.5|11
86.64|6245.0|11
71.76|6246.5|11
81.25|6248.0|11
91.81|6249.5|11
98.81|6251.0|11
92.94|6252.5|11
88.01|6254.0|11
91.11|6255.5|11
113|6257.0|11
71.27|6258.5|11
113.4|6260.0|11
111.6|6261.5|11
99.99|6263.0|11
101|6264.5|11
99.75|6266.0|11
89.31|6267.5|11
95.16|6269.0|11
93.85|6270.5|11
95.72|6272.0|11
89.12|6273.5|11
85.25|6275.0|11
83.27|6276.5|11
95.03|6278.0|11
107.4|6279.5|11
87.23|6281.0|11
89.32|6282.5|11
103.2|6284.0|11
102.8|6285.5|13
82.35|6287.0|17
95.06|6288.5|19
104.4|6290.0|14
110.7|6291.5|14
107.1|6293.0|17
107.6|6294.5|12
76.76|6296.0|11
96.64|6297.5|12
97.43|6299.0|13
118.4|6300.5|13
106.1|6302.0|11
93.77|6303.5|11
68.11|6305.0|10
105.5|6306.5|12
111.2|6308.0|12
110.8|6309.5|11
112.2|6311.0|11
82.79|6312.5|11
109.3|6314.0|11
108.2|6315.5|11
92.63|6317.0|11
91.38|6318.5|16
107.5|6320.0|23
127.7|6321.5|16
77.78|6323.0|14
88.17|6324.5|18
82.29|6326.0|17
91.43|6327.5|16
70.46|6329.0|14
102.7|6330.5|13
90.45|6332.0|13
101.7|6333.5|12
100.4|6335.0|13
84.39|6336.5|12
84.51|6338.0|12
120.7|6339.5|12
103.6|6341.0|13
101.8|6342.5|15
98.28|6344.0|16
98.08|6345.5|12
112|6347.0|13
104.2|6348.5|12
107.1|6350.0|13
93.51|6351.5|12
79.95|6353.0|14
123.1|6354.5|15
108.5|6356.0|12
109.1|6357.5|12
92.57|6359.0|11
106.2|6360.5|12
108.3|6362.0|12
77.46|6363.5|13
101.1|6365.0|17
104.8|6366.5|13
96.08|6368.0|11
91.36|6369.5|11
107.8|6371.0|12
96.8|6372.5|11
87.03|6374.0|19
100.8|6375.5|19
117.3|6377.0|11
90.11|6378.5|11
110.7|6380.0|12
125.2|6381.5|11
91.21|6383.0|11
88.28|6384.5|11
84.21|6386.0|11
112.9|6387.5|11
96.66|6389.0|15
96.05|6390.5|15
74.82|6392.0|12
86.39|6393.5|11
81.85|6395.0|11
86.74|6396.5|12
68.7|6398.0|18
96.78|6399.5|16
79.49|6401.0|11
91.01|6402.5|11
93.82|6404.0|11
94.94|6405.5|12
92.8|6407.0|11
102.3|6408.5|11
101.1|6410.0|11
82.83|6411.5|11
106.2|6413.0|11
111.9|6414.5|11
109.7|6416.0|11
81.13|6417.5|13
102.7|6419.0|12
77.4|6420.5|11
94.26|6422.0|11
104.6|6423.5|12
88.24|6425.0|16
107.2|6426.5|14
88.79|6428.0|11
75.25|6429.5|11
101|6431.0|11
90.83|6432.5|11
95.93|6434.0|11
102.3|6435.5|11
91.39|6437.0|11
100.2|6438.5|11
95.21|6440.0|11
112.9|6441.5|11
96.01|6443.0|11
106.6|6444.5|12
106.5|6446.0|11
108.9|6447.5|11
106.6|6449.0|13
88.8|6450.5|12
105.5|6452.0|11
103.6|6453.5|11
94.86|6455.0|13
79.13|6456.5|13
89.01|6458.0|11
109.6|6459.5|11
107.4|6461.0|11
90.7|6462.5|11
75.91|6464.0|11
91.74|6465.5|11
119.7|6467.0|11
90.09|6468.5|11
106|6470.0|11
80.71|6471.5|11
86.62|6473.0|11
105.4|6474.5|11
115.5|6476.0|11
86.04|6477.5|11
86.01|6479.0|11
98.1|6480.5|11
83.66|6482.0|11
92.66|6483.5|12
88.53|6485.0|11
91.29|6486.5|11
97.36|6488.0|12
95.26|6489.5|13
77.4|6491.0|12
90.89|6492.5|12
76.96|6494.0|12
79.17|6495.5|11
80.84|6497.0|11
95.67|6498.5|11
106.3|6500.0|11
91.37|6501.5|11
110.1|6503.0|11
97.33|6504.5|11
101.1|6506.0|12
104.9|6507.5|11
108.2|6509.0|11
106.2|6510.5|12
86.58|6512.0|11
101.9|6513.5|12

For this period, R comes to -3.40 Angstrom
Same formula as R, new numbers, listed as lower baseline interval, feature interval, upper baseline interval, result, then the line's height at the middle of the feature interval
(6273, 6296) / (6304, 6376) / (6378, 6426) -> -2.62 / 95.1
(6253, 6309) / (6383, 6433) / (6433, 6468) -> 3.05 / 98.5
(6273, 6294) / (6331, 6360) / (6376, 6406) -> -1.92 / 94.5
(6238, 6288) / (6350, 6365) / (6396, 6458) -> -0.87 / 94.8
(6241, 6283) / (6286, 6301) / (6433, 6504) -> -0.89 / 93.8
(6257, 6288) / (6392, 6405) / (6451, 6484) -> 1.38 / 95.3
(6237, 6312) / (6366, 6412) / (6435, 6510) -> 0.80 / 96.2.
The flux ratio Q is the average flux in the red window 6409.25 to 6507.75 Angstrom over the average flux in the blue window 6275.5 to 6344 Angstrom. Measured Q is 0.98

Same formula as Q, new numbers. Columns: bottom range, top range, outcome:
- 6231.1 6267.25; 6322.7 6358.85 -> 1.01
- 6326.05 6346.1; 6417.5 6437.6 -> 0.98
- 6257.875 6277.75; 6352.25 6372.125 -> 1.06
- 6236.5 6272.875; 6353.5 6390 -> 1.06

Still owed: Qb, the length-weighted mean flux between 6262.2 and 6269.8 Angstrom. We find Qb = 97.1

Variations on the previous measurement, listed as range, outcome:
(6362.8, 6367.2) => 94.5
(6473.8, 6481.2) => 98.2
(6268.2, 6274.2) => 93.5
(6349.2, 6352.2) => 100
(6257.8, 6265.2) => 99.6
